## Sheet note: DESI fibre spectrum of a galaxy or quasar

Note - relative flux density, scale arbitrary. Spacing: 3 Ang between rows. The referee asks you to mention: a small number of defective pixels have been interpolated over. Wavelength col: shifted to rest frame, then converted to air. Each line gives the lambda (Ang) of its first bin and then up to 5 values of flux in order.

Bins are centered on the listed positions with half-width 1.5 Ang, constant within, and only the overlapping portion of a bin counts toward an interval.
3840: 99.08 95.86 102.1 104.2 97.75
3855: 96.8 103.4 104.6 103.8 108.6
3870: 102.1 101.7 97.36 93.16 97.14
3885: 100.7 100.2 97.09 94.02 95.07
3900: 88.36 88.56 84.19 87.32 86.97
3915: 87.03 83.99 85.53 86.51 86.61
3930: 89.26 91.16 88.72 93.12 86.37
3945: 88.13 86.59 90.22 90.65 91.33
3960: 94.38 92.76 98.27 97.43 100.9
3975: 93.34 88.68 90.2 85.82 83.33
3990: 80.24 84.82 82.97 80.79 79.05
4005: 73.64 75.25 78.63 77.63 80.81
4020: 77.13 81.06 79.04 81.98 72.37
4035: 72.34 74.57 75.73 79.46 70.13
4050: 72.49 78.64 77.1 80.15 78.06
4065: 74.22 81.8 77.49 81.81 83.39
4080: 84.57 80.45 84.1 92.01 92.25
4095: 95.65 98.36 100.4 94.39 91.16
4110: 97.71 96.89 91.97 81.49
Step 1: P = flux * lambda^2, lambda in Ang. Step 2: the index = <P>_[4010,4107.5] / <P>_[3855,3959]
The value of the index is 0.95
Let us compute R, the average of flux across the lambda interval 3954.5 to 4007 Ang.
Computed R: 88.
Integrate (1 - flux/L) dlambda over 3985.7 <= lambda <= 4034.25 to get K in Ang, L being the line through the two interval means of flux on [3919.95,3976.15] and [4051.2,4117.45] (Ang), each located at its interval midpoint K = 5.5 Ang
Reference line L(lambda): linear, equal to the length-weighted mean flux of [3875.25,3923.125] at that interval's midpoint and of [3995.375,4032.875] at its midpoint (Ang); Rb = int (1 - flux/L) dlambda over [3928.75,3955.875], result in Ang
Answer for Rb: -0.9 Ang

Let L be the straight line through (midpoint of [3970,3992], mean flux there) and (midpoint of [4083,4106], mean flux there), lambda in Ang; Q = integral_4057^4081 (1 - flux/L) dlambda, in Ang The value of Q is 3.1 Ang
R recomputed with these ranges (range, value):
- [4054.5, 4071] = 78.2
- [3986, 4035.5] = 79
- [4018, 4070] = 76.9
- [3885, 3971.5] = 90.7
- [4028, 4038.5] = 75.1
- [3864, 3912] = 95.7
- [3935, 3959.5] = 89.6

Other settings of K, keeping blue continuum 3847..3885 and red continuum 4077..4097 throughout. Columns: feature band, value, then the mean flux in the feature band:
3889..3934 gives 4.3 Ang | 88.9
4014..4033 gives 2.7 Ang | 78.8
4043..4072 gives 4.2 Ang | 76.9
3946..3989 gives 1.6 Ang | 91.5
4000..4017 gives 2.8 Ang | 77.3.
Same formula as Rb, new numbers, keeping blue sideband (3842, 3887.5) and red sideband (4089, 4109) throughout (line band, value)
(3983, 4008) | 4.3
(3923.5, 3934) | 1.1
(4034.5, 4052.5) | 4.1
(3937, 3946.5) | 0.9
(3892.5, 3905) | 1.1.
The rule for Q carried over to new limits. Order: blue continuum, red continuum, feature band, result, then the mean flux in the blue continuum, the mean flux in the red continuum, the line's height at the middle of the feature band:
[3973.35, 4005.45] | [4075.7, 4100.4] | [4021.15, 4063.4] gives 5.02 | 84.3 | 89.3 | 87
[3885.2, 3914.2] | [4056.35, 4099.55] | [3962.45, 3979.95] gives -1.28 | 91.6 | 84.4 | 88.7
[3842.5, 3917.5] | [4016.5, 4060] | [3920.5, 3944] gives 0.39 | 96.6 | 76.7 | 90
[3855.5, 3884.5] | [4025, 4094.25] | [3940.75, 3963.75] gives 0.43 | 101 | 79.5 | 91.7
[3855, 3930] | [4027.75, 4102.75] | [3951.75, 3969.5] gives -0.90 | 94.3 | 81.6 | 89.3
